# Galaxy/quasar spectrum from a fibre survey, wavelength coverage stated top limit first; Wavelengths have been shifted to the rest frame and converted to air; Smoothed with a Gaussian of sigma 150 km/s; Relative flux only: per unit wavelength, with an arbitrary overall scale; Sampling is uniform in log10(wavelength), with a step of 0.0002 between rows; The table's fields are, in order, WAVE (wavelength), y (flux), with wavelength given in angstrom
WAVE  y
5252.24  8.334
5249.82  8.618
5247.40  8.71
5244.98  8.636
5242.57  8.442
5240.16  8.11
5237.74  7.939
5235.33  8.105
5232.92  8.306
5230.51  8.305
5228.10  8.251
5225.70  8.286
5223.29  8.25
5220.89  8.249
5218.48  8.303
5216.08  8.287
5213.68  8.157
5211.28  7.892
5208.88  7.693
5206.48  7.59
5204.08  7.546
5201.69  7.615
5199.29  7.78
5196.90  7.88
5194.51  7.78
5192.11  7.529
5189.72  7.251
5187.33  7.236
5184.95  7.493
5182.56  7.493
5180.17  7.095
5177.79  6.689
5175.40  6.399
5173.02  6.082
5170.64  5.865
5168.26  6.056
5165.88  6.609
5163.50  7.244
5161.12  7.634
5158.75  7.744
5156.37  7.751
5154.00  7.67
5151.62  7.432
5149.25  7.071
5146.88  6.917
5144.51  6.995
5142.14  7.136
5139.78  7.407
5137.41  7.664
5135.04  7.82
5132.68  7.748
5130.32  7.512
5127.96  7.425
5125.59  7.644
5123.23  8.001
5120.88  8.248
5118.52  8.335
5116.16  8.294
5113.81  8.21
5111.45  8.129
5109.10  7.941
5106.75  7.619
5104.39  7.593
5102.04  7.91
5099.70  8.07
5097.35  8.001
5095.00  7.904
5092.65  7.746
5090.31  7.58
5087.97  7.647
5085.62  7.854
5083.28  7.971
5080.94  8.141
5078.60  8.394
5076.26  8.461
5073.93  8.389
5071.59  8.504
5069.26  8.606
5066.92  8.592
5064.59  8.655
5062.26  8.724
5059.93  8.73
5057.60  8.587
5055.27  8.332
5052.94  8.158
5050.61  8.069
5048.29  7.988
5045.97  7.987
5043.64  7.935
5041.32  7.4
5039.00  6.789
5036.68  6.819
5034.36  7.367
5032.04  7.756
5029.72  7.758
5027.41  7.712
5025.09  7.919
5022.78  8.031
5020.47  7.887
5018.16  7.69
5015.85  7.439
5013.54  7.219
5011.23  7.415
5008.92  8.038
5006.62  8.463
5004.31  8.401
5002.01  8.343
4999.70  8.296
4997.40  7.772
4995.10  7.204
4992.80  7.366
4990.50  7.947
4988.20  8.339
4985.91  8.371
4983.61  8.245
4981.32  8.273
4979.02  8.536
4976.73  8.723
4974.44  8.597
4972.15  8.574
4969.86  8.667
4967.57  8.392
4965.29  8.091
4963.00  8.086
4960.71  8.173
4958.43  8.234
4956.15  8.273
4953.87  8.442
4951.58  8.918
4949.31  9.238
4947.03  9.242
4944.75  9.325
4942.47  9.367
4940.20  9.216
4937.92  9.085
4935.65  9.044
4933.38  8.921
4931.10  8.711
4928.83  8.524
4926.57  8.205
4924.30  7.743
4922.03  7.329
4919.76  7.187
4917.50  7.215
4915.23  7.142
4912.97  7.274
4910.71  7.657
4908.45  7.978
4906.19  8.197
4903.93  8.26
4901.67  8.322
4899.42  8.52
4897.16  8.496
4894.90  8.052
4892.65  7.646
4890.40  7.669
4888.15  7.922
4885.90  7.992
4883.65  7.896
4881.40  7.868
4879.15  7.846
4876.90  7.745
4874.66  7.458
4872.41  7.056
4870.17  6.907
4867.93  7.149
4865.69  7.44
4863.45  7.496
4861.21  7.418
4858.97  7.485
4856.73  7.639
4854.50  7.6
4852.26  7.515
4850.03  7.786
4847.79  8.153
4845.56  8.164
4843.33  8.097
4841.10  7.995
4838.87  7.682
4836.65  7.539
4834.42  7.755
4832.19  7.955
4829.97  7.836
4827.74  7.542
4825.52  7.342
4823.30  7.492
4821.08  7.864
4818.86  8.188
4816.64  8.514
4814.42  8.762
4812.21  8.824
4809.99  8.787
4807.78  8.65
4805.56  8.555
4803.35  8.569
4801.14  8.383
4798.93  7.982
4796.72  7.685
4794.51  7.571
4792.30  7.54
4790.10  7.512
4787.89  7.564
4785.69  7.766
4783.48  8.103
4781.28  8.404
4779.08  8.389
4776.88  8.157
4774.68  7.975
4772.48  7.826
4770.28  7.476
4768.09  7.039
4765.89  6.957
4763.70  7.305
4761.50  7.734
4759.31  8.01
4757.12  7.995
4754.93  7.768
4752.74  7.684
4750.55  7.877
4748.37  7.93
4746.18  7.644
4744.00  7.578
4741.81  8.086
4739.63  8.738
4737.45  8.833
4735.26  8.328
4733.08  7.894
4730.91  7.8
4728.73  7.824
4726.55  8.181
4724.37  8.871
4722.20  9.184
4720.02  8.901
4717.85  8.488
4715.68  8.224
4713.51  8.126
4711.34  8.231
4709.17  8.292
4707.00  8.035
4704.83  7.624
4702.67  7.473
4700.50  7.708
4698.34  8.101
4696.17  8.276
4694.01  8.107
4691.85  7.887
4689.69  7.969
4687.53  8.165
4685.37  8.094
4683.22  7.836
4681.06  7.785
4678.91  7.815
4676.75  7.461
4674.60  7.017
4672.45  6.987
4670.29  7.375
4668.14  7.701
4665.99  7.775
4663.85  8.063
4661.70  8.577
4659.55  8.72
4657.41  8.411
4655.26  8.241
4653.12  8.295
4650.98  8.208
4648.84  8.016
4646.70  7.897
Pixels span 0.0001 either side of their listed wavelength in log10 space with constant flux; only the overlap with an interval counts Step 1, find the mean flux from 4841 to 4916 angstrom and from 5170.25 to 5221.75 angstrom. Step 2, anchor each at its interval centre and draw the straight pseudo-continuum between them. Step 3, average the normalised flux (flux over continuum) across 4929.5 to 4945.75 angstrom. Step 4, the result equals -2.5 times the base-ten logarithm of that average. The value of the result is -0.18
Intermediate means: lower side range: 7.76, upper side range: 7.47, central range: 9.07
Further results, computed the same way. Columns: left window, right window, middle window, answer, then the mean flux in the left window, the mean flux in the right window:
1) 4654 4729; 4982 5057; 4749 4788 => 0.029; 8.05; 7.83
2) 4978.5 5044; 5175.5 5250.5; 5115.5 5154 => 0.037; 7.81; 7.89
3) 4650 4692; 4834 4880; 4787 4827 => -0.055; 7.92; 7.61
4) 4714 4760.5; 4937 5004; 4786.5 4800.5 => 0.079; 8.18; 8.46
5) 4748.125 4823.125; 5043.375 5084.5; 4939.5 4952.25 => -0.130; 7.98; 8.35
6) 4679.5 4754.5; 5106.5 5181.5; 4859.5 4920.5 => 0.016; 8.11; 7.38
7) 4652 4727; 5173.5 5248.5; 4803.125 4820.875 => -0.074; 8.06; 7.83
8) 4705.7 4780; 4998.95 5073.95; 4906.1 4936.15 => 0.014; 8.04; 7.99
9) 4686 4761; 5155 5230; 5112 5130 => -0.058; 8.11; 7.49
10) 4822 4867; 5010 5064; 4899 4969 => -0.078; 7.69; 7.82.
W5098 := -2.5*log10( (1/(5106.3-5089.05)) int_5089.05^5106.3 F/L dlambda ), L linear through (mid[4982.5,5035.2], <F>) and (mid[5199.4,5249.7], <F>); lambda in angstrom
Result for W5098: 0.02 mag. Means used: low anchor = 7.87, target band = 7.82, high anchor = 8.14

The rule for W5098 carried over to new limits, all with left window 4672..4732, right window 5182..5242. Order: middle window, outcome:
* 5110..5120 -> -0.04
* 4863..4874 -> 0.11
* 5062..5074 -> -0.08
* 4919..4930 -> 0.02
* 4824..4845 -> 0.03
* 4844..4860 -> 0.03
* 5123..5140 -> 0.04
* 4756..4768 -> 0.06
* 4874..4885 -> 0.03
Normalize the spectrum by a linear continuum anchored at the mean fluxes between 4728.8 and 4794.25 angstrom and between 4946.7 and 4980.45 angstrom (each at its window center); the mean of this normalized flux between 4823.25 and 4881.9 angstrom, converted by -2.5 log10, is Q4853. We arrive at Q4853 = 0.07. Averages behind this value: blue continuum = 7.85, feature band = 7.63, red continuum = 8.53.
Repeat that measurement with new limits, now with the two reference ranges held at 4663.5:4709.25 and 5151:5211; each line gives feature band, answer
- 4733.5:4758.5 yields -0.044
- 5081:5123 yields -0.087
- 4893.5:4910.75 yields -0.091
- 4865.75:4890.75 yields -0.001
